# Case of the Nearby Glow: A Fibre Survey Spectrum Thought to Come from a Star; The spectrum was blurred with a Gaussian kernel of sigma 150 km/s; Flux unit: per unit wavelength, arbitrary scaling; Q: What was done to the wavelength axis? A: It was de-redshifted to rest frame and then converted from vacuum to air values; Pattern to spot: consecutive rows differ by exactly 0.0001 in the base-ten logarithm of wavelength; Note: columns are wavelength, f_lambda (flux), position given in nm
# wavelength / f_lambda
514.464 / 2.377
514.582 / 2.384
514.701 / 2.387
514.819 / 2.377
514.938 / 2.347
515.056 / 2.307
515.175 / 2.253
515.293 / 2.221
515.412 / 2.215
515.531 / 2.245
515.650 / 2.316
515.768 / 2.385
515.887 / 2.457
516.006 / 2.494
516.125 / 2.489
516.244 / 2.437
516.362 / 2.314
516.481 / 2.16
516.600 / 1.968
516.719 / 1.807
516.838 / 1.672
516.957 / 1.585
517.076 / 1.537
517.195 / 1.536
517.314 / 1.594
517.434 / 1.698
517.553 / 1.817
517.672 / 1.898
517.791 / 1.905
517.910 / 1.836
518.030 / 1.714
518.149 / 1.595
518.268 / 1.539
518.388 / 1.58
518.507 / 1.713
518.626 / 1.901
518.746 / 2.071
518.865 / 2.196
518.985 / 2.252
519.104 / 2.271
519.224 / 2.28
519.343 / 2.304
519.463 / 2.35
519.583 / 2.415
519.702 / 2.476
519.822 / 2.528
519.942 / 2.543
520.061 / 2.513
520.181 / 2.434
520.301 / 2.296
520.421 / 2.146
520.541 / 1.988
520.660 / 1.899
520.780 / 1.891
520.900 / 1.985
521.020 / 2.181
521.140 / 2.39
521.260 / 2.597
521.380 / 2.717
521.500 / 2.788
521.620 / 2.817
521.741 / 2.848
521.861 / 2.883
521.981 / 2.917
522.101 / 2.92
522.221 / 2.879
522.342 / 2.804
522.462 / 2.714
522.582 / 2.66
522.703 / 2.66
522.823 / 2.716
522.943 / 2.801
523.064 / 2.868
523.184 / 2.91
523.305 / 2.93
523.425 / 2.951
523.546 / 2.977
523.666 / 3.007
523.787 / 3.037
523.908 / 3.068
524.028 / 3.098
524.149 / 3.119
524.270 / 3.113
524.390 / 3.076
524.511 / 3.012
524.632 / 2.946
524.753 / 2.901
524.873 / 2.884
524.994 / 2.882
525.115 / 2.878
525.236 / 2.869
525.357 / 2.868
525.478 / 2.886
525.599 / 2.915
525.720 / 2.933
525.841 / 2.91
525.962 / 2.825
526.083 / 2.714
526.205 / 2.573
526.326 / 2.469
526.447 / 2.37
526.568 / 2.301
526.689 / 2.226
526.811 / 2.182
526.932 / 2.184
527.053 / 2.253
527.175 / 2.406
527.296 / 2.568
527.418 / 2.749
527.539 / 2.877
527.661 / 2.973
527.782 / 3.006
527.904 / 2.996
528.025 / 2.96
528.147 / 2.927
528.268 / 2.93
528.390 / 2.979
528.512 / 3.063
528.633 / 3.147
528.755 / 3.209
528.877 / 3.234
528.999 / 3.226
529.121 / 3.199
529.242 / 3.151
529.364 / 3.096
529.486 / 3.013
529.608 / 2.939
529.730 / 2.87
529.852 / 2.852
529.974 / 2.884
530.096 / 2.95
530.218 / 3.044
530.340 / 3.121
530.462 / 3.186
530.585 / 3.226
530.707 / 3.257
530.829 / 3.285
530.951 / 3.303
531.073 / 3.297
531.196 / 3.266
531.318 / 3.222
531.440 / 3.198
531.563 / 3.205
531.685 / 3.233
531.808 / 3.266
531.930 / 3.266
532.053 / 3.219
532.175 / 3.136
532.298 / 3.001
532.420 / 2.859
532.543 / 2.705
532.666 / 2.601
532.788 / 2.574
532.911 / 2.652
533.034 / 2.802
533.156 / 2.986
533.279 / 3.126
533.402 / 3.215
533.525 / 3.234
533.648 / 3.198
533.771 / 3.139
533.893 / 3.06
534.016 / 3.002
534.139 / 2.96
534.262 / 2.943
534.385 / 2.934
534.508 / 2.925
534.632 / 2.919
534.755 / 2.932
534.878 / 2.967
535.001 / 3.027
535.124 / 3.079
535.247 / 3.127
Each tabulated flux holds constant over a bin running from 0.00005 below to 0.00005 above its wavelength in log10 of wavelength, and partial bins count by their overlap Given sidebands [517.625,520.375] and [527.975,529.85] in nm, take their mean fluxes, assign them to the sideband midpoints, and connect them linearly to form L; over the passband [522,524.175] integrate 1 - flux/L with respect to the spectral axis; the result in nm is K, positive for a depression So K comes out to -0.34 nm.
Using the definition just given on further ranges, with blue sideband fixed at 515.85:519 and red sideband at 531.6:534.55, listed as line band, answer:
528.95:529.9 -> -0.102 nm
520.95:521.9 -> -0.195 nm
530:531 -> -0.119 nm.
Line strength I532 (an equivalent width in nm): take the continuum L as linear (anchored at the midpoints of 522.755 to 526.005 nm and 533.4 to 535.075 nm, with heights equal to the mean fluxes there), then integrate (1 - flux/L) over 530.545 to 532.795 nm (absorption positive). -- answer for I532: -0.089 nm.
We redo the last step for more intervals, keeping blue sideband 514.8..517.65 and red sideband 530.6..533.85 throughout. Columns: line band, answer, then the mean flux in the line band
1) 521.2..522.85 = -0.22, 2.78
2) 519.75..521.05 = 0.07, 2.22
